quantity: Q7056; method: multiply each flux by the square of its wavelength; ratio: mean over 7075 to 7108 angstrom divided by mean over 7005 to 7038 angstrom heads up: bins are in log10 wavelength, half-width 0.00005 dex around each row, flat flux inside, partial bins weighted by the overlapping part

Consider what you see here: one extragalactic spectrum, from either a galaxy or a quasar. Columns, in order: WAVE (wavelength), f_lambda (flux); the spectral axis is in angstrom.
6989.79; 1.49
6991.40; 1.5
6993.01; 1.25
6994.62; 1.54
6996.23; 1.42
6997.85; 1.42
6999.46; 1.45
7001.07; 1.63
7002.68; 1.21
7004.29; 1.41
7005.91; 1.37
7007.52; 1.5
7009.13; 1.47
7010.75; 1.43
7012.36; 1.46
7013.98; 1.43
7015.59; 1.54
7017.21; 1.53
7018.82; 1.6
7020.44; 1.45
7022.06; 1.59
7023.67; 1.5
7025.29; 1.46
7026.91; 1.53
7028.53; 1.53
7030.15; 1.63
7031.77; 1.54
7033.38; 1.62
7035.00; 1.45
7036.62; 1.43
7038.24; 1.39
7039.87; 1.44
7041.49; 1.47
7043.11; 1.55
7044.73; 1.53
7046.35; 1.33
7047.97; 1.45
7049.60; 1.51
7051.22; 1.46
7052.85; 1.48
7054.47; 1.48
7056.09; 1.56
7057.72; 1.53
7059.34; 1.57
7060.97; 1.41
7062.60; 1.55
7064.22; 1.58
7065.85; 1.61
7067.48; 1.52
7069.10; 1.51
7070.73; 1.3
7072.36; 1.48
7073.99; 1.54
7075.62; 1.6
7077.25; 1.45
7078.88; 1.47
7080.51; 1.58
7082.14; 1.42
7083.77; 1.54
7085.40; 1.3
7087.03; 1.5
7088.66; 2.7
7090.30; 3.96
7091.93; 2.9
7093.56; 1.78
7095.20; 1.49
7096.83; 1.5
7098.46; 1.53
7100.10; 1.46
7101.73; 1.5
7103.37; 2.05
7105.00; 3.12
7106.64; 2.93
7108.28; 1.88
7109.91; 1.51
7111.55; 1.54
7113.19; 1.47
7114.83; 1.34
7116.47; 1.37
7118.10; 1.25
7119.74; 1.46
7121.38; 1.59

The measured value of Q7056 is 1.32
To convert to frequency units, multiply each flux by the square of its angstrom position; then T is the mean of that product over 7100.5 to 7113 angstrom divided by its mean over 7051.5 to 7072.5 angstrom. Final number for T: 1.4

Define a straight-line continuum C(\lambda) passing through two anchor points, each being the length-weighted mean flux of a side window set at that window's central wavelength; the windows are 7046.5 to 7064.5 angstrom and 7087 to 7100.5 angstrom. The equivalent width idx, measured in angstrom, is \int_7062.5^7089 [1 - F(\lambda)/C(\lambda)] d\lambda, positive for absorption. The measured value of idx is 4.2 angstrom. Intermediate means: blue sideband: 1.5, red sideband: 2.14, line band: 1.55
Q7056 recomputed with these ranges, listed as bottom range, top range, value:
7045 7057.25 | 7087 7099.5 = 1.51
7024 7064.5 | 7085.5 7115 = 1.36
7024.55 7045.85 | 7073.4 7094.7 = 1.28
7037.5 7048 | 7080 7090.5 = 1.32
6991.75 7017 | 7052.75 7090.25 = 1.14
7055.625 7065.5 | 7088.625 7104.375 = 1.36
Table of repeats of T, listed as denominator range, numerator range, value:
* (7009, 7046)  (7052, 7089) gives 1.04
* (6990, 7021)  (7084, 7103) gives 1.38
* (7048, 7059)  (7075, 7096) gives 1.28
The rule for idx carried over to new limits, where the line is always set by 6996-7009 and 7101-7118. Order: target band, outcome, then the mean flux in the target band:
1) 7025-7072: 3.2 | 1.5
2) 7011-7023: -0.2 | 1.51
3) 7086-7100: -2.7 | 2.12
